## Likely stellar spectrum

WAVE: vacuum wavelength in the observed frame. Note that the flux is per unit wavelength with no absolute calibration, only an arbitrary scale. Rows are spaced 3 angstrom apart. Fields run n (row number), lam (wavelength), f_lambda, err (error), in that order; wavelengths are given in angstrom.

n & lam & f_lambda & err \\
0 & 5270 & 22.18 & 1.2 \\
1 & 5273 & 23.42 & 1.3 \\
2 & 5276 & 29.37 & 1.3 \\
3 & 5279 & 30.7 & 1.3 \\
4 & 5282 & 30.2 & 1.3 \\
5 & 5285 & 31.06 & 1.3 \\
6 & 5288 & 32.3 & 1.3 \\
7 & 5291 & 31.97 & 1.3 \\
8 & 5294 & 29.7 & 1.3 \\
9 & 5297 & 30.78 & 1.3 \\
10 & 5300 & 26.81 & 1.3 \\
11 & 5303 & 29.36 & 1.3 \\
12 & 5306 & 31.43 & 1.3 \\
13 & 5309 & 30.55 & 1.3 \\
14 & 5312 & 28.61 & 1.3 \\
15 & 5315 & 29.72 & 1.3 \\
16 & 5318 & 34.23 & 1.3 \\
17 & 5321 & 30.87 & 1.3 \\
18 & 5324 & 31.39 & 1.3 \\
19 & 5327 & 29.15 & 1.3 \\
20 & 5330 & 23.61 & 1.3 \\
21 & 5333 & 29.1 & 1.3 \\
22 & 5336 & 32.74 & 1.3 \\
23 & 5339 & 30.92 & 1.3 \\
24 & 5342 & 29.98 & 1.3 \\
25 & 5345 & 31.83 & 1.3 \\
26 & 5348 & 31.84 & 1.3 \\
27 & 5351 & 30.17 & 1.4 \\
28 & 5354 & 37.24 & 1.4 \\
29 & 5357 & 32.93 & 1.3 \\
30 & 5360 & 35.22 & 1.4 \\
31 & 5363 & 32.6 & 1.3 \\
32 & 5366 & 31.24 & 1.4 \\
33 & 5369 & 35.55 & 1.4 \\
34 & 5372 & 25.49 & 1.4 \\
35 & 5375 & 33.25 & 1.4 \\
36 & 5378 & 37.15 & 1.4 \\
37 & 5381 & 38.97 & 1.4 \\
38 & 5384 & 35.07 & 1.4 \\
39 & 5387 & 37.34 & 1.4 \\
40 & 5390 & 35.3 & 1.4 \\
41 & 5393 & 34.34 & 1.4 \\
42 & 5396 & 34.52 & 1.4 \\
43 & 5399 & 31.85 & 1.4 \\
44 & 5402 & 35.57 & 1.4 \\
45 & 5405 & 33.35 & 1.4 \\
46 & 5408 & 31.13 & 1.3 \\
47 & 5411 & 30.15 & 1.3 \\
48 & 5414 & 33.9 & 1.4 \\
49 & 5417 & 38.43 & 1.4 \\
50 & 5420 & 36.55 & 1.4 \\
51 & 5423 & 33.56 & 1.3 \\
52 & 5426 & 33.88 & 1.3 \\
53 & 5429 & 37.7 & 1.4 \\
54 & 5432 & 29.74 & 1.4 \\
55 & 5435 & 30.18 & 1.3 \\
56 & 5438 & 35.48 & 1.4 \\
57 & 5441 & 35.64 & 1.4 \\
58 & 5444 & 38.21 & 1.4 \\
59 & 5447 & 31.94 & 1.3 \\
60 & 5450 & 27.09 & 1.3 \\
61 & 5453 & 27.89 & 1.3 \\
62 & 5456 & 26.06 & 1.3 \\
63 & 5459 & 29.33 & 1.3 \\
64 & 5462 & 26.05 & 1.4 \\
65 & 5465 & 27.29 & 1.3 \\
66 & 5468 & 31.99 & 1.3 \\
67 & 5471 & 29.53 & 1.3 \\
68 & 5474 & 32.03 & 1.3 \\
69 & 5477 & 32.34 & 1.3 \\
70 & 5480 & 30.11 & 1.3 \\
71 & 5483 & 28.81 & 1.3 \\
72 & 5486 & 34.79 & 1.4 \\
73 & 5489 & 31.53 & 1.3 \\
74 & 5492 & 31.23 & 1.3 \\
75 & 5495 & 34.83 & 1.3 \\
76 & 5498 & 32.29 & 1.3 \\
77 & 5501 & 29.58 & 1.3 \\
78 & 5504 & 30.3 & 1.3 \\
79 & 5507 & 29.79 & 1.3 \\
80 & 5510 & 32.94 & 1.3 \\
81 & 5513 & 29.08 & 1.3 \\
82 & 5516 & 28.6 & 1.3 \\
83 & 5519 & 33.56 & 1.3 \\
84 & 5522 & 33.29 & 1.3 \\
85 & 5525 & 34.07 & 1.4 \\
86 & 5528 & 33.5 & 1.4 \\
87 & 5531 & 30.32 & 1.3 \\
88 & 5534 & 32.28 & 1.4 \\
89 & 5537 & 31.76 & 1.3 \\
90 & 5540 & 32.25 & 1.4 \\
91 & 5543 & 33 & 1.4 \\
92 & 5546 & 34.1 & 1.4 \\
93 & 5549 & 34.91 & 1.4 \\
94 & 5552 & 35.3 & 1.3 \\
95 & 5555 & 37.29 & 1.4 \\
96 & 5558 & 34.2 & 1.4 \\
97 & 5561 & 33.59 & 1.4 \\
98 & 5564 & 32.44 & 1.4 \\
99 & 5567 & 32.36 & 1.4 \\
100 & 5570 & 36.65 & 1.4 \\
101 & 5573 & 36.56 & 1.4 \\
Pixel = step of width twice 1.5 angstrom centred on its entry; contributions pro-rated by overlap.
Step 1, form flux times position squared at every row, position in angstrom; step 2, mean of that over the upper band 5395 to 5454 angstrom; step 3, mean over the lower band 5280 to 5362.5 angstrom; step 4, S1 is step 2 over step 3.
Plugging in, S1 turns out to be 1.12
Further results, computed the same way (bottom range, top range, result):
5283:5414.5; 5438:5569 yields 1.05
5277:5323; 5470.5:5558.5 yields 1.14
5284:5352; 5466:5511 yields 1.10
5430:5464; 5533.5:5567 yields 1.14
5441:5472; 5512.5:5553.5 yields 1.13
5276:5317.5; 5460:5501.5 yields 1.09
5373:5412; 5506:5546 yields 0.98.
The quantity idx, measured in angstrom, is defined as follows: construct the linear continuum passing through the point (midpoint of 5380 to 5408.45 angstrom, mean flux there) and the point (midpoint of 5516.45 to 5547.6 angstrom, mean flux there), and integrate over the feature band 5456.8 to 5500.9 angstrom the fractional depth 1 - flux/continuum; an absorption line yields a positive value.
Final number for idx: 3.6 angstrom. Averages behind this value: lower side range 34.8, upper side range 32.7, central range 30.8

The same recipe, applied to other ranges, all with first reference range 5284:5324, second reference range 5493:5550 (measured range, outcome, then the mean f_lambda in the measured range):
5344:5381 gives -2.6 angstrom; 33.1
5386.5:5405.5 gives -2.0 angstrom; 34.5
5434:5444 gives -1.0 angstrom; 34.6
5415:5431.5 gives -2.2 angstrom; 35.6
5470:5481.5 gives 0.3 angstrom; 31.1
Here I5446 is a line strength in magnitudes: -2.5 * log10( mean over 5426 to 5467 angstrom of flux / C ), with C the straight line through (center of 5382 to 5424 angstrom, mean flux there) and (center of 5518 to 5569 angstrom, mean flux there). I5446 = 0.10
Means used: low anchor 34.4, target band 31.1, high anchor 33.5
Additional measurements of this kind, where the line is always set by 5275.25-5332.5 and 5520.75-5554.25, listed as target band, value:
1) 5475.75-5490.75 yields 0.035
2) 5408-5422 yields -0.090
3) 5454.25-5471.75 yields 0.141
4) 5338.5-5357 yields -0.050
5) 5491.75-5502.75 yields 0.023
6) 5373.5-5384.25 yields -0.166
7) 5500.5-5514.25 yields 0.083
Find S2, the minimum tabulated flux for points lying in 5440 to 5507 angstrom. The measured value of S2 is 26.05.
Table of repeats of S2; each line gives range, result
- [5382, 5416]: 30.15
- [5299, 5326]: 26.81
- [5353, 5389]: 25.49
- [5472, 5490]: 28.81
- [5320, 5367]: 23.61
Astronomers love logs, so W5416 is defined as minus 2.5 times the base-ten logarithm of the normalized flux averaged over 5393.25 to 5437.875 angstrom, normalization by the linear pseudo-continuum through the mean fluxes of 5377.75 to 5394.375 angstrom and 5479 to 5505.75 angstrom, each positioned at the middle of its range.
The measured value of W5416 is 0.04 mag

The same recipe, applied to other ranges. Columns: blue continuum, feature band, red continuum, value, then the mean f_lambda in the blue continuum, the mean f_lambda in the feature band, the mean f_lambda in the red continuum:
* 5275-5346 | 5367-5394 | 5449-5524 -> -0.14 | 30.3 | 34.7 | 30.5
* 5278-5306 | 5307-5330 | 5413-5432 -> 0.04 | 30.4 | 30.2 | 35.2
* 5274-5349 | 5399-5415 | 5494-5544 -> -0.06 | 30.3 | 32.7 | 31.8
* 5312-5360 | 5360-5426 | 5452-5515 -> -0.11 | 31.1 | 34.1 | 30.4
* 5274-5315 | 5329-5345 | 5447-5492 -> 0.01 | 30.1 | 29.7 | 29.8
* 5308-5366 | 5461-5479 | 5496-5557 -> 0.07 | 31.2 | 30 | 32.4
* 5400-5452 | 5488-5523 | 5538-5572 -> 0.09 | 33.6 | 31.4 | 34.2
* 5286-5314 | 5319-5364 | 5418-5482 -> -0.03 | 30.2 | 31.3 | 31.6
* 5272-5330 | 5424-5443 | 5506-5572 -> -0.07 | 30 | 33.9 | 33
